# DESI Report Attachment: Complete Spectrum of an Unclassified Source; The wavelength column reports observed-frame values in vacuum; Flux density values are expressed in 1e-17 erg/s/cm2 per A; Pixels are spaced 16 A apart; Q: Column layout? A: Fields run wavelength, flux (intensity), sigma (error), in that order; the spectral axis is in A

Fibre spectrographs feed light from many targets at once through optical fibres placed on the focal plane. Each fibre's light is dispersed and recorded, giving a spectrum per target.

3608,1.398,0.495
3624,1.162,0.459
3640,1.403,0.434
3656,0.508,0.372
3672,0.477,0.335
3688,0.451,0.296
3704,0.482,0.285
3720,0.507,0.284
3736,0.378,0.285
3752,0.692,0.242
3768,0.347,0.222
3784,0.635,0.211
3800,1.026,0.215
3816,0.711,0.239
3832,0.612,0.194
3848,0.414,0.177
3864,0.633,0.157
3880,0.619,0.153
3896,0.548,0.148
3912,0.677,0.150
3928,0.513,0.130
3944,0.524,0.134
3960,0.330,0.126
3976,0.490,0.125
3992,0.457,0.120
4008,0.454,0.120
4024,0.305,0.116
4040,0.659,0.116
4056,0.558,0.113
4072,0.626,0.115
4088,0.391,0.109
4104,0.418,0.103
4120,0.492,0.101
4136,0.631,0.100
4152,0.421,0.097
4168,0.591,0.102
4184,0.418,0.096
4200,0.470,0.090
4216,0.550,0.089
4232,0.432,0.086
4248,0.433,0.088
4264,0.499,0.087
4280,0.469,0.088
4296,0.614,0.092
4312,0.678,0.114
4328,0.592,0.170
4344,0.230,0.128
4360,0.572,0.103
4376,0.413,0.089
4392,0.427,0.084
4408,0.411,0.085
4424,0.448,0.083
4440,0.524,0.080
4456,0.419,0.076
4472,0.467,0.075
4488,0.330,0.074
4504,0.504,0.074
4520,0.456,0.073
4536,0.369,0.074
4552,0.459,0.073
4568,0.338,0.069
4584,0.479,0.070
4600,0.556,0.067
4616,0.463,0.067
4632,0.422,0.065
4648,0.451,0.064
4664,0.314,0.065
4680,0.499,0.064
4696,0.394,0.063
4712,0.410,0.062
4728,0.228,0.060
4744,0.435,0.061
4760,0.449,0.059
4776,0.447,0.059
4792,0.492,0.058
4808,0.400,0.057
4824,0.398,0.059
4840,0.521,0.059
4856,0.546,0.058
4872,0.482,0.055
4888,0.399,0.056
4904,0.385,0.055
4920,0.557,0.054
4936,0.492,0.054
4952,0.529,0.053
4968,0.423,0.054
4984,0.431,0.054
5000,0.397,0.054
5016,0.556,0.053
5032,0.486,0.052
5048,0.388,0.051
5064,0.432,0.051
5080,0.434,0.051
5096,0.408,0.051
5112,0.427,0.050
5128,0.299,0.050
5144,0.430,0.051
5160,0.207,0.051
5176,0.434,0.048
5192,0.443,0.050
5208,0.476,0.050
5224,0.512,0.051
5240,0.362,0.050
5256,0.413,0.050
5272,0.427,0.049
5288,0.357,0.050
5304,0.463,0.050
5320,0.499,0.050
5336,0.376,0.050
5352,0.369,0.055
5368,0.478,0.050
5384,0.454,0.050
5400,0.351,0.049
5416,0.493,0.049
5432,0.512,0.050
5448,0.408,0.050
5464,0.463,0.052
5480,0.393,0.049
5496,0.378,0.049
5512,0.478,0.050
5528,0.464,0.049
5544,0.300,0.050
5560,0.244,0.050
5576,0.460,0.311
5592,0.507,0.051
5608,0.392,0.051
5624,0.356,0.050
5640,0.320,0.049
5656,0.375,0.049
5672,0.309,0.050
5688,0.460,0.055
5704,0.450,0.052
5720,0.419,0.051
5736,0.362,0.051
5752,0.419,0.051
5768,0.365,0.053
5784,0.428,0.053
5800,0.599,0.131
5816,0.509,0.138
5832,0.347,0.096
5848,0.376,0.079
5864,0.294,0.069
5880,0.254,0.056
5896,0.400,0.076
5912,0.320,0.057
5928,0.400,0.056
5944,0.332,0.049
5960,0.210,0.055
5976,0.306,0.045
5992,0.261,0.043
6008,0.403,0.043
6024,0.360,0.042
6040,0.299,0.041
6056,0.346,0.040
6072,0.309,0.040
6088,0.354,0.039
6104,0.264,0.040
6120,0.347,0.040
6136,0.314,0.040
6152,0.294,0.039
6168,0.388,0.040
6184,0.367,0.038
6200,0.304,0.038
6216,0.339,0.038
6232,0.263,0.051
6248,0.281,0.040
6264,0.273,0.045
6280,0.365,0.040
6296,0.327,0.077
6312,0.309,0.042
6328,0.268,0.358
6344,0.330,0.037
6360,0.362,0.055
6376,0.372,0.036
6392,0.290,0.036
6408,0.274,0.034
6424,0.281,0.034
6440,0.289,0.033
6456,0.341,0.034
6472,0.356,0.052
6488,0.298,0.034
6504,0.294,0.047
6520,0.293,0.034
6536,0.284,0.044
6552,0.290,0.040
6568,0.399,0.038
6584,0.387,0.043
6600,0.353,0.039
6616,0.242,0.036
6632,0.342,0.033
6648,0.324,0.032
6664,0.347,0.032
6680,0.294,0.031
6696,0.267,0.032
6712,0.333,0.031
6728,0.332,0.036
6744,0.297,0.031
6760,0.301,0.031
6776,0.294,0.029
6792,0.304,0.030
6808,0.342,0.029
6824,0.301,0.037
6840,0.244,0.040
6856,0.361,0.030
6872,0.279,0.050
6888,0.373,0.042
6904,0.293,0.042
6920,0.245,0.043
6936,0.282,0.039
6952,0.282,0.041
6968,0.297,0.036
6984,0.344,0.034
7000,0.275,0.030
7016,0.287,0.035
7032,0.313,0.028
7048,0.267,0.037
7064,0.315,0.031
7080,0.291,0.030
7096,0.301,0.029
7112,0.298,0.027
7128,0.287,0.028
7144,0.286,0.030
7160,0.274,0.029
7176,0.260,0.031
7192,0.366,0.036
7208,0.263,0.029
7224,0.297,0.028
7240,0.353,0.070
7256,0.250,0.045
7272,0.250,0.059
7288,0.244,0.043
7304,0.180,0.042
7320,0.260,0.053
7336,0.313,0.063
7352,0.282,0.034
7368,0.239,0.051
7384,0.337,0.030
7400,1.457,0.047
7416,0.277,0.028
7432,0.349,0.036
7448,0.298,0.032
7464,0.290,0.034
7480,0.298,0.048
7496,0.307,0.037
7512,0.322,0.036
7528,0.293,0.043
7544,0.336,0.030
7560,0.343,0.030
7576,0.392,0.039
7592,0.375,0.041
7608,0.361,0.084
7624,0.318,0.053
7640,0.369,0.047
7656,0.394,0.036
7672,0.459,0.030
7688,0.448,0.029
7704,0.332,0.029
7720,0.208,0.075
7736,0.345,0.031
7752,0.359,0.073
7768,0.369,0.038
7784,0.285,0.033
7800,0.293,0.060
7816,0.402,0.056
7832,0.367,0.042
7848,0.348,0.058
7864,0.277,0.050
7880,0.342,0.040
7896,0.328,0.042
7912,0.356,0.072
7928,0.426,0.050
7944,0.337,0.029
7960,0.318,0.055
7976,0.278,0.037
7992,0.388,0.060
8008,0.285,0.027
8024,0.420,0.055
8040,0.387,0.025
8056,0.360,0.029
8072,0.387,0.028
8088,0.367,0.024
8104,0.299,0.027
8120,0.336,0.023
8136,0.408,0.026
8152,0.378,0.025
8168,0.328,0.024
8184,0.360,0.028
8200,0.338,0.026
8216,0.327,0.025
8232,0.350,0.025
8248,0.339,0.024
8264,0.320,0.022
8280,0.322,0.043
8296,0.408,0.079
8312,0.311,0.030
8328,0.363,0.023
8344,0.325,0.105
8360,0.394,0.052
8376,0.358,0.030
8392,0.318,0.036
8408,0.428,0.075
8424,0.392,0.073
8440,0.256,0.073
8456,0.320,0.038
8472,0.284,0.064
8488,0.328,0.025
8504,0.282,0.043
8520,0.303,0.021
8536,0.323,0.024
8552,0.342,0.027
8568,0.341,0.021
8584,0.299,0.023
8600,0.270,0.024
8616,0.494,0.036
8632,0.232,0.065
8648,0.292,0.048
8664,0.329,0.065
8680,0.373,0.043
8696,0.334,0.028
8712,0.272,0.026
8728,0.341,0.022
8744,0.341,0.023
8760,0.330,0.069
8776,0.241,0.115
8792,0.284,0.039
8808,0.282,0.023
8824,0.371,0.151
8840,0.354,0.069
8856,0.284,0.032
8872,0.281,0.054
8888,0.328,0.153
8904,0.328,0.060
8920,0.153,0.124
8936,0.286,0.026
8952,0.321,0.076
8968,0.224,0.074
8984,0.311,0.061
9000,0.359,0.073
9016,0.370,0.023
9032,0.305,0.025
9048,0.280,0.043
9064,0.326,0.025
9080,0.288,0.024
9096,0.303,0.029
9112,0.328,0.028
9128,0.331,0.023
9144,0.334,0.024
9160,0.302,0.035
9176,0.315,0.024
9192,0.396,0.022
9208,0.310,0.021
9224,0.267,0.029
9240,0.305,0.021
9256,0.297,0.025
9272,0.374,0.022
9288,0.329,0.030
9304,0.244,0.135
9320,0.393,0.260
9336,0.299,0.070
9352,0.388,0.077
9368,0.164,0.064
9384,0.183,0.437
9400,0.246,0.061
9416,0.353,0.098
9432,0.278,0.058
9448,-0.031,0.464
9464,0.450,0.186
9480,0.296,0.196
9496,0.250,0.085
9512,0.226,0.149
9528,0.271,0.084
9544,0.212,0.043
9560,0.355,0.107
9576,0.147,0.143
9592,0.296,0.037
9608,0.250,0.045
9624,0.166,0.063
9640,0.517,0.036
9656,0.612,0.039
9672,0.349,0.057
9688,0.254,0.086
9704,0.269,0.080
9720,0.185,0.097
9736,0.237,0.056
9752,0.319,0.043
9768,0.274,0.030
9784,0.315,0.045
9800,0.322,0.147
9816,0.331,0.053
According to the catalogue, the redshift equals 0.984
